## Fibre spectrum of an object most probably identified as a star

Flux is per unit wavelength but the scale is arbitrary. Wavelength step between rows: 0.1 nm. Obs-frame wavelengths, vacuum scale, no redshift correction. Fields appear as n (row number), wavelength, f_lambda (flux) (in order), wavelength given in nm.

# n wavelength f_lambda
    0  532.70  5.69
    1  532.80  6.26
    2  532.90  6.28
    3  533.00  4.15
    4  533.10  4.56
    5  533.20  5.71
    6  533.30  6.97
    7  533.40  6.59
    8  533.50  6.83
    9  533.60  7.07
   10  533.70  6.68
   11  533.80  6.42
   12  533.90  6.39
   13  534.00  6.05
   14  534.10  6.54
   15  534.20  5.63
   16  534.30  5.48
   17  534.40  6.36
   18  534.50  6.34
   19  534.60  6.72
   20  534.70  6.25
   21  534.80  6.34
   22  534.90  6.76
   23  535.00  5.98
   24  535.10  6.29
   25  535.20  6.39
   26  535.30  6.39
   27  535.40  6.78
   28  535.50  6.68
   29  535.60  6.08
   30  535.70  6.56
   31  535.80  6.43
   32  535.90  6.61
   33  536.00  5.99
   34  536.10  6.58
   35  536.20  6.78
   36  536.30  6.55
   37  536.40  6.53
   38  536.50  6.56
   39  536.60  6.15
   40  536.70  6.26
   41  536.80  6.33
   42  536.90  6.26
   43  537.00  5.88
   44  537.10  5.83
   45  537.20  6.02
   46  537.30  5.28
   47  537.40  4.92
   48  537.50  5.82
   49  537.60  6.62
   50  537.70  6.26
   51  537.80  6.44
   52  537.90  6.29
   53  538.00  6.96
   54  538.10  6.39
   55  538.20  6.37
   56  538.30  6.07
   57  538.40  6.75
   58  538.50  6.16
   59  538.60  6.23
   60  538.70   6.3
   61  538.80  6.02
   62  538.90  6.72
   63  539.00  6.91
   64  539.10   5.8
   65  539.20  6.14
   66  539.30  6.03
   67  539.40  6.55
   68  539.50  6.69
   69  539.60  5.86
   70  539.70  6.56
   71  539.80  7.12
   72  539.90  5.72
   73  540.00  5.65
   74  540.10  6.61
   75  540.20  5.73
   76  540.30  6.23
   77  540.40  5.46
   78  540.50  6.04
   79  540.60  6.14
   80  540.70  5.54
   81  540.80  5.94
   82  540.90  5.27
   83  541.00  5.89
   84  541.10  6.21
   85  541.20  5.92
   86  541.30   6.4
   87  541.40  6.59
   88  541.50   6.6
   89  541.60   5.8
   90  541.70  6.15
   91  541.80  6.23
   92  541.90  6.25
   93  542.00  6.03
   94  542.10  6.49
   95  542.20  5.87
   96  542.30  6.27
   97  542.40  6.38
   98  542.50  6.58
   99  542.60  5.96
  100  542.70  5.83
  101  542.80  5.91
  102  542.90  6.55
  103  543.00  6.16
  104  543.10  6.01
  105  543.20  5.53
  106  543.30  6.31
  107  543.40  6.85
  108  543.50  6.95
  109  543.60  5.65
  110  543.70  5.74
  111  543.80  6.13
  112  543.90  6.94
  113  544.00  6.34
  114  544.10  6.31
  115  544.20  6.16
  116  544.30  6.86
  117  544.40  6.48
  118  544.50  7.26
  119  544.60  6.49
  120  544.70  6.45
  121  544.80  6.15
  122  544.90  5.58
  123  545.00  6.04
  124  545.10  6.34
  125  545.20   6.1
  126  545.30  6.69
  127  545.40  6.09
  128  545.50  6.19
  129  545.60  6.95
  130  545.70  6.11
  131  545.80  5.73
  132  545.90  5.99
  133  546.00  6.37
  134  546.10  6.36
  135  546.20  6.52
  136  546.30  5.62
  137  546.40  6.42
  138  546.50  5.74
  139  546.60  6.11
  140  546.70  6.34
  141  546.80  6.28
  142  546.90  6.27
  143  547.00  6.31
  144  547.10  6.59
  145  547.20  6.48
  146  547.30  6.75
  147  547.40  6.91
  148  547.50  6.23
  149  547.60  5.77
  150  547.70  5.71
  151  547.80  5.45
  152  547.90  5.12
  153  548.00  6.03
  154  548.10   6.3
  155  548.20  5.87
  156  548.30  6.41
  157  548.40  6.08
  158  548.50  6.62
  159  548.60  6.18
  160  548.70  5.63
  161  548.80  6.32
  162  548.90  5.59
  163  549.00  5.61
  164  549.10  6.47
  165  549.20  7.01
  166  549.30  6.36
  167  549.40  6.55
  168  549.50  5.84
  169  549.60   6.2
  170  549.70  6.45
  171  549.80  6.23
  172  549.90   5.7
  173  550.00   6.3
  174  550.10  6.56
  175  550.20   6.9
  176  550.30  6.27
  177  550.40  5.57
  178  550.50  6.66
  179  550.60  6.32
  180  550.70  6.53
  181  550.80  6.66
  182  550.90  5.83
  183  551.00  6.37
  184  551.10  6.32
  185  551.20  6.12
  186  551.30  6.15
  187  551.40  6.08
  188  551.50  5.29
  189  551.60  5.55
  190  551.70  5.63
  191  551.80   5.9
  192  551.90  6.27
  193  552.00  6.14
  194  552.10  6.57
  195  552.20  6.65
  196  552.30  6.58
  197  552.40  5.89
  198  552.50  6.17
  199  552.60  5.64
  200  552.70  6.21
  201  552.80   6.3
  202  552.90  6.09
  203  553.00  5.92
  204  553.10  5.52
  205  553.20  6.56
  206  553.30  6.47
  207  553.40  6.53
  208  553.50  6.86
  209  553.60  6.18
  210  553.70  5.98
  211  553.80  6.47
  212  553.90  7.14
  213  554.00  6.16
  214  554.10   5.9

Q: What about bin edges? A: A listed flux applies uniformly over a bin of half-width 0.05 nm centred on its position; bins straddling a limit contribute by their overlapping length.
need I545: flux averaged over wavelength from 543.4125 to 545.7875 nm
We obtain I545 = 6.35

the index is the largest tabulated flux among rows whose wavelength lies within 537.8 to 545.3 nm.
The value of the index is 7.26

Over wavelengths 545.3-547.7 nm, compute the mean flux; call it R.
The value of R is 6.26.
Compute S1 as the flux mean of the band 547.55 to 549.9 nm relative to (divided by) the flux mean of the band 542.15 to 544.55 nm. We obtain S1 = 0.96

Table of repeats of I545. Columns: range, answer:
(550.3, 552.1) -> 6.1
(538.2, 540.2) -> 6.3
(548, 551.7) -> 6.18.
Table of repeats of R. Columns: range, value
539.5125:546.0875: 6.2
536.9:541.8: 6.15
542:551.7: 6.21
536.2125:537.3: 6.21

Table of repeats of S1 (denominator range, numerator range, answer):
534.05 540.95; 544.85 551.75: 0.99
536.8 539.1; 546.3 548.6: 0.99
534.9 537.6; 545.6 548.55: 0.99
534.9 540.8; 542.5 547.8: 1.00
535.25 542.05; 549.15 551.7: 1.00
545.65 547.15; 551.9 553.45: 1.01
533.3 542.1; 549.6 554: 0.99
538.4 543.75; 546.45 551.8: 1.00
